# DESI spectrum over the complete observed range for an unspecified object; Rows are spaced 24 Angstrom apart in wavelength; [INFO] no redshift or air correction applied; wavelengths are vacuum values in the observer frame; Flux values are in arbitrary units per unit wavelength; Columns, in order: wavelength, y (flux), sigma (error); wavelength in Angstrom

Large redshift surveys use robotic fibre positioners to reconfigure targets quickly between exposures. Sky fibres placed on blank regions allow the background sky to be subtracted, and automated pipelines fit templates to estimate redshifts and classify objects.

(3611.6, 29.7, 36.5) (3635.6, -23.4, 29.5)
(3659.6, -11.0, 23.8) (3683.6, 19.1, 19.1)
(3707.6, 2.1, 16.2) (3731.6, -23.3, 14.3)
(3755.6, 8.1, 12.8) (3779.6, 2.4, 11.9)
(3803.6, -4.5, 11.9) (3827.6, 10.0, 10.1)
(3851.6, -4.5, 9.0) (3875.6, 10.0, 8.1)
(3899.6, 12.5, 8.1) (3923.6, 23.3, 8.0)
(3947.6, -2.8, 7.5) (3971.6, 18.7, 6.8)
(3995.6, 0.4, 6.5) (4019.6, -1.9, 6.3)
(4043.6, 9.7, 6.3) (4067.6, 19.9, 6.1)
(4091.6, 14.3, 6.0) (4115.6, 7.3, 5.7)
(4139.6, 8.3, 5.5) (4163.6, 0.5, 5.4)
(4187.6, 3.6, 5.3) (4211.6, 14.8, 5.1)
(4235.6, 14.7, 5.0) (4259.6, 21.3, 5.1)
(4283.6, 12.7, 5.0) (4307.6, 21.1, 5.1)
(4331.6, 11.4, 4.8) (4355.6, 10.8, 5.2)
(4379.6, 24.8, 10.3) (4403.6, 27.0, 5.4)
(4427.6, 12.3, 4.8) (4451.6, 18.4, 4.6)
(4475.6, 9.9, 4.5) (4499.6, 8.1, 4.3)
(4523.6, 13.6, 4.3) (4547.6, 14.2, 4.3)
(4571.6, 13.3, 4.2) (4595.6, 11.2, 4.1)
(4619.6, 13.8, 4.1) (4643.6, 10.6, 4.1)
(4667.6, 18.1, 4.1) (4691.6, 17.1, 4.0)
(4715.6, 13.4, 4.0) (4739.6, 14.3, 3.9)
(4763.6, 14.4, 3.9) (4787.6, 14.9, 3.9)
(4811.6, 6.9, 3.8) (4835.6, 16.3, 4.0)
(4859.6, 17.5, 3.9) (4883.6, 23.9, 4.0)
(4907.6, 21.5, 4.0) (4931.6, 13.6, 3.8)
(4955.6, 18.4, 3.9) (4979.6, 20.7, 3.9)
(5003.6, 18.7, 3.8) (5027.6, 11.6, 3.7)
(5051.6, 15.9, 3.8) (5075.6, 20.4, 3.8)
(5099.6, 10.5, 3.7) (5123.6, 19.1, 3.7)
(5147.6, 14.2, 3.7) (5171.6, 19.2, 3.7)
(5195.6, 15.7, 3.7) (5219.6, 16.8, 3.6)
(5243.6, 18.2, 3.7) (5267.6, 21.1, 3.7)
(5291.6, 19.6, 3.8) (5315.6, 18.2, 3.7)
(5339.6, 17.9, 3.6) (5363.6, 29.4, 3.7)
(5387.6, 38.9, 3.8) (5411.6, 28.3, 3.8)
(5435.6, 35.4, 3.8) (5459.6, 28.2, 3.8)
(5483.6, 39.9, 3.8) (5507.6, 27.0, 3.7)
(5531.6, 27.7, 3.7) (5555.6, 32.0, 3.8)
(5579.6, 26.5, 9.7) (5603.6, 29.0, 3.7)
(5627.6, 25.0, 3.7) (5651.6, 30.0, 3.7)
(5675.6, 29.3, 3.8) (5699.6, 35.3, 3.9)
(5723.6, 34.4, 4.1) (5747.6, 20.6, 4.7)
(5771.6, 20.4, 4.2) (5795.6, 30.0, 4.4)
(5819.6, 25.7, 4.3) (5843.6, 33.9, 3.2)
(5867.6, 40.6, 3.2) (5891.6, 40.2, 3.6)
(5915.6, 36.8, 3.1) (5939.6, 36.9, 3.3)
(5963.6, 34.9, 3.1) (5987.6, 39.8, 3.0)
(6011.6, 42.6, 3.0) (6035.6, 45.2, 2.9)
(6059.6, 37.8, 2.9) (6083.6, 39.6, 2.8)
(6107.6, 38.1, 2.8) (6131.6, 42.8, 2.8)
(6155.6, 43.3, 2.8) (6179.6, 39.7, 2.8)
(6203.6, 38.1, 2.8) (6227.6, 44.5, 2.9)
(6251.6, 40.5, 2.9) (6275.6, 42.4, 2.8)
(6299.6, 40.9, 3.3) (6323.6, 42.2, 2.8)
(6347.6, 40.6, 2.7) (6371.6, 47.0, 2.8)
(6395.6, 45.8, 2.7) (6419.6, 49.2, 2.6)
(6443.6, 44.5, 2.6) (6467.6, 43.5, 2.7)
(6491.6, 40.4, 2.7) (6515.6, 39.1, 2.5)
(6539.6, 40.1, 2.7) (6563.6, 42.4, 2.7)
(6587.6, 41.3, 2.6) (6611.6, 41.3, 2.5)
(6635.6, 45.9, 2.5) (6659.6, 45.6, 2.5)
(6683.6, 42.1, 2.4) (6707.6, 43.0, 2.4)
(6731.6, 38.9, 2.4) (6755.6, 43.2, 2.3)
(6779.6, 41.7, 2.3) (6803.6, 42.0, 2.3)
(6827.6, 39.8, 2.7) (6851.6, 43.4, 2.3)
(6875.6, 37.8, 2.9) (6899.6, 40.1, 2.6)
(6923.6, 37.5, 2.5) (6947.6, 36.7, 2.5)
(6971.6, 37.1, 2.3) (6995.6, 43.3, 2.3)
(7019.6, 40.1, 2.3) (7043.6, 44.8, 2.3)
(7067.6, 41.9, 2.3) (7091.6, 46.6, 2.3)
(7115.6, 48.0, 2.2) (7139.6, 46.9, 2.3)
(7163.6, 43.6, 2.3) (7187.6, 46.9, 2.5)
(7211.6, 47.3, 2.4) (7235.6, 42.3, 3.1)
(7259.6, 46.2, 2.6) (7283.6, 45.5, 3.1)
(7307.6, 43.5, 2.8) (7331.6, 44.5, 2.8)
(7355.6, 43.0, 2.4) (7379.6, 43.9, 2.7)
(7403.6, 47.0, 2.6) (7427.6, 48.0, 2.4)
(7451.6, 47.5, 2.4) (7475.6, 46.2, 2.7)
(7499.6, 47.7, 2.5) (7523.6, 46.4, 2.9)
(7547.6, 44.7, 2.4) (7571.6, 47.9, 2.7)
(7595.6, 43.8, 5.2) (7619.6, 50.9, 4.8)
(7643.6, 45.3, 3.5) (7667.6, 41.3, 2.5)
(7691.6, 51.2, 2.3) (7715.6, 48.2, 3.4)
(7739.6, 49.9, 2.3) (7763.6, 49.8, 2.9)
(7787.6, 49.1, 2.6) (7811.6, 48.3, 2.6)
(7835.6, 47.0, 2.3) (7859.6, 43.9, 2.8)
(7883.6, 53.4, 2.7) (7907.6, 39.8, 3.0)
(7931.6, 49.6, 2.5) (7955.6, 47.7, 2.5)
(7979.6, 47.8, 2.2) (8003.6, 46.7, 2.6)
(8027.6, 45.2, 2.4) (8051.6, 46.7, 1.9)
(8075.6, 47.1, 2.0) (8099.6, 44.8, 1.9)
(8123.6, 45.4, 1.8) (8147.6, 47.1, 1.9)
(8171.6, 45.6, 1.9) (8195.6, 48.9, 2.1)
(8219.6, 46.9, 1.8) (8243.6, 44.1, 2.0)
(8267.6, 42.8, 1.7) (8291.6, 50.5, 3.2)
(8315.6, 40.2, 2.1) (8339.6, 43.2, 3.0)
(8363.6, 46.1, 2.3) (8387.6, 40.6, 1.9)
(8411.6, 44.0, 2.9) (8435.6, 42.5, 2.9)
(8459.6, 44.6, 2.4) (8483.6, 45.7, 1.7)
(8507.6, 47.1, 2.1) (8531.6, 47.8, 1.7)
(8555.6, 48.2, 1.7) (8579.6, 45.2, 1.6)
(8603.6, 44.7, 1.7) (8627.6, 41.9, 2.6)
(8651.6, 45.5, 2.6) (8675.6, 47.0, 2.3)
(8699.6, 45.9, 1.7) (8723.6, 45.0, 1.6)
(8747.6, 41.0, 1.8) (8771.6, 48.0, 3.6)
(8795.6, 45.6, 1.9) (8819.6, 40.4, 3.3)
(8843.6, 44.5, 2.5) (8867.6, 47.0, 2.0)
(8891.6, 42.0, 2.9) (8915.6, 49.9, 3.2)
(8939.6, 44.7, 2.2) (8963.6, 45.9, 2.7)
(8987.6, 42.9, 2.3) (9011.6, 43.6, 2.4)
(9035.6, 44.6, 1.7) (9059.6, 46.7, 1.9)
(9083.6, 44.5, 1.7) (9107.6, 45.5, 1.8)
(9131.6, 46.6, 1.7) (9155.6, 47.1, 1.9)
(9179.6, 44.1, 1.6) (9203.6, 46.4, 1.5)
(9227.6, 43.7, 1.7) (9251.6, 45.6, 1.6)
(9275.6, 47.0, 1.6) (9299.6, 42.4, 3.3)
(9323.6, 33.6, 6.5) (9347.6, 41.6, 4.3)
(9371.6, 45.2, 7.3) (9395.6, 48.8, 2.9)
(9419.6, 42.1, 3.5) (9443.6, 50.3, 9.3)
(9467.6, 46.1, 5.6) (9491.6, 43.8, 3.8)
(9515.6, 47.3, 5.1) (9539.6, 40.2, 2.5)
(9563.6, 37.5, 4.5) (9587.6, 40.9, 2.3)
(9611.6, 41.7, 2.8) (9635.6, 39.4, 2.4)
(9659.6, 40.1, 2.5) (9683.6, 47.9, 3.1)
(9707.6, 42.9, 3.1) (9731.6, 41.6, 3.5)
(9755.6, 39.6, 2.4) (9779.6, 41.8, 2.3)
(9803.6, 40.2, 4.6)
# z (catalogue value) 0.34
